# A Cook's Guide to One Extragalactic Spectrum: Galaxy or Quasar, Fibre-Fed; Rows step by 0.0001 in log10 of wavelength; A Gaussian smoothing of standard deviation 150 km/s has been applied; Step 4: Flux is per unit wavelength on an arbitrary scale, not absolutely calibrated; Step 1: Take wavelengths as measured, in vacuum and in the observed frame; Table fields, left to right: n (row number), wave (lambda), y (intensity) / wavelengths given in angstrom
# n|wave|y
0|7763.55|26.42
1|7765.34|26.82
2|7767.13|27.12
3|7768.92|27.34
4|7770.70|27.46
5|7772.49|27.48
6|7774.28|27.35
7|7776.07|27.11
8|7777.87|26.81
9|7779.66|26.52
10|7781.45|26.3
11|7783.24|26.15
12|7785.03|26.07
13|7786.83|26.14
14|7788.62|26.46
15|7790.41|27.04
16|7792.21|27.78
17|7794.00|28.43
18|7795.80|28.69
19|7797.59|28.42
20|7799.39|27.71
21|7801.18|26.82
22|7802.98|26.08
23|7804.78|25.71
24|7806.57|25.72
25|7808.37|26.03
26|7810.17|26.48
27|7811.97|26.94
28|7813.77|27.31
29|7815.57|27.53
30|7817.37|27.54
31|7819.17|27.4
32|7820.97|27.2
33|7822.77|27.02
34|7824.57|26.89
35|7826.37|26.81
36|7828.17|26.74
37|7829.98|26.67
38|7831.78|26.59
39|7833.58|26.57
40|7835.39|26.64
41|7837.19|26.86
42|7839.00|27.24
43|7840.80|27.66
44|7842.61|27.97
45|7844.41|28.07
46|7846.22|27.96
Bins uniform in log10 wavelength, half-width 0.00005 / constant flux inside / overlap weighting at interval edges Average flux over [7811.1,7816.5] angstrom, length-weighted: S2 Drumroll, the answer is 27.3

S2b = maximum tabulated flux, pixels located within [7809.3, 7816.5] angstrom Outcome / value 27.53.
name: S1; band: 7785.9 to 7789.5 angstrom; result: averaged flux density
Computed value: 26.3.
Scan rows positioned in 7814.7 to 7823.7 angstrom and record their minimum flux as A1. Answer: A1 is 27.02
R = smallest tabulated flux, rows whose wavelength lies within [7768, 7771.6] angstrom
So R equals 27.34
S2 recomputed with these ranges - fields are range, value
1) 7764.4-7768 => 26.9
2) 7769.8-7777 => 27.3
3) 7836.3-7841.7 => 27.3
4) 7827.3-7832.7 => 26.7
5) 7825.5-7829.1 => 26.7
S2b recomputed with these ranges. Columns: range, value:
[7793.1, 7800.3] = 28.69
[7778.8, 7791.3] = 27.04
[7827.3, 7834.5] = 26.74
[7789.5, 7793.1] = 27.78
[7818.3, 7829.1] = 27.4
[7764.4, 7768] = 27.12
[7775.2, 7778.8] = 27.11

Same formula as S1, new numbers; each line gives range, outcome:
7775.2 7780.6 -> 26.8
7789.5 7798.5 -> 28.1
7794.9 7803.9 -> 27.5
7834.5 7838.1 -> 26.7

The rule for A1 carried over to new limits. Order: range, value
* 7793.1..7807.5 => 25.71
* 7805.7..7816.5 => 25.72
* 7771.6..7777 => 27.11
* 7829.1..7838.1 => 26.57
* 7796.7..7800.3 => 27.71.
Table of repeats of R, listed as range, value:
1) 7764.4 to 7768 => 26.82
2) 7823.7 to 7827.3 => 26.81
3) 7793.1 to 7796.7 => 28.43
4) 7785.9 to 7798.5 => 26.14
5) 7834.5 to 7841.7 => 26.64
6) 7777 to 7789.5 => 26.07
